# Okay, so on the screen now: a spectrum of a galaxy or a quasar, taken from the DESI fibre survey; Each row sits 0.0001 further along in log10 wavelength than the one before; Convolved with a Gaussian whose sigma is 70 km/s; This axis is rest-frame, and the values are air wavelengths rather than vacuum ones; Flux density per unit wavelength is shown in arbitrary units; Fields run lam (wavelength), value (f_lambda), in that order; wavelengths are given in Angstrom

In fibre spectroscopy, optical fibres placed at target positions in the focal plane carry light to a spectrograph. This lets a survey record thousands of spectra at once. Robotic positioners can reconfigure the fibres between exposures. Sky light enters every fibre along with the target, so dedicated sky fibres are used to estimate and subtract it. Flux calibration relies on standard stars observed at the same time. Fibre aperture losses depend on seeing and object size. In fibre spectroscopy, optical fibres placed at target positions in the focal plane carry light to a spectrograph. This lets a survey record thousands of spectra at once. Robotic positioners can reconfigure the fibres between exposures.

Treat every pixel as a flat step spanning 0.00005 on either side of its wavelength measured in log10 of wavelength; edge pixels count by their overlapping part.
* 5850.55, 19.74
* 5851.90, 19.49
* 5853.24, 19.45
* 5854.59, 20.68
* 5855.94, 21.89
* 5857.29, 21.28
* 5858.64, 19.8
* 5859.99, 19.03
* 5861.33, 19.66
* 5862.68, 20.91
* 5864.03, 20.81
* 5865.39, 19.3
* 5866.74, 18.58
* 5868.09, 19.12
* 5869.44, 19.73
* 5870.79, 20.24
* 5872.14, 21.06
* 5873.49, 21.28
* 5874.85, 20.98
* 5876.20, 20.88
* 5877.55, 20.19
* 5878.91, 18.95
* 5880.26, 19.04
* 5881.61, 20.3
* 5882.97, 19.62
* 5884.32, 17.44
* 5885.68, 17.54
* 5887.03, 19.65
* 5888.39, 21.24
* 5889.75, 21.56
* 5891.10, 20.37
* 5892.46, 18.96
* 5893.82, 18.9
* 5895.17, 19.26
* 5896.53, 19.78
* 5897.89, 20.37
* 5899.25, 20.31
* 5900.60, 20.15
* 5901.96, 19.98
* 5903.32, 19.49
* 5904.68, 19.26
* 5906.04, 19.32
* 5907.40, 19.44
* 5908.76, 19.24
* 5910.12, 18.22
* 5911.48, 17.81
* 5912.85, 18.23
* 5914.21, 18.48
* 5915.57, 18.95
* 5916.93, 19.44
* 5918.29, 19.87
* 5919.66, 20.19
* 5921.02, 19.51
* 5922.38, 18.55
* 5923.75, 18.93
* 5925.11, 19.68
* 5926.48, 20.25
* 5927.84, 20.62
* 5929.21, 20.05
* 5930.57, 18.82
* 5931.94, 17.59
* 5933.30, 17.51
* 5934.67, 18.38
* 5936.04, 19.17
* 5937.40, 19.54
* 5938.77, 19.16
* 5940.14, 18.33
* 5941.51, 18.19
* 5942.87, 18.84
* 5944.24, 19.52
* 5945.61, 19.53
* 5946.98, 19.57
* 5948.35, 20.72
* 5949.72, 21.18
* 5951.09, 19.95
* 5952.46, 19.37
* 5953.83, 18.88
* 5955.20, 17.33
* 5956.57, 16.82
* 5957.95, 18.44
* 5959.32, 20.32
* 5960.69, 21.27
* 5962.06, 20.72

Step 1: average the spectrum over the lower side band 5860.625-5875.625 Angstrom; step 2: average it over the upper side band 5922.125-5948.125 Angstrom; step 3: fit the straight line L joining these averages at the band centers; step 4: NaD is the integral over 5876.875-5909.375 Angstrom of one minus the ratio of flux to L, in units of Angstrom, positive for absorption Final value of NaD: 0.3 Angstrom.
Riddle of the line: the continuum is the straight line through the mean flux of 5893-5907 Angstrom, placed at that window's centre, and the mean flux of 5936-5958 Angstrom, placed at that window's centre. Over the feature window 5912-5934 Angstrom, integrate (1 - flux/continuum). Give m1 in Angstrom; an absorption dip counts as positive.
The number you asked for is 0.3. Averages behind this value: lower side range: 19.7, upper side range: 19.1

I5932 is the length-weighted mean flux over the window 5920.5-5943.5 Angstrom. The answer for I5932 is 19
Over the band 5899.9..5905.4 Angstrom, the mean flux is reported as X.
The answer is 19.7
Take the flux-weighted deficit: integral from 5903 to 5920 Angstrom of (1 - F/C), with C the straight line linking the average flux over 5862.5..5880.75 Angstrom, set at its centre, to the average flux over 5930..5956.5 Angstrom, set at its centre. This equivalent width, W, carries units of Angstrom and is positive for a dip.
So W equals 0.37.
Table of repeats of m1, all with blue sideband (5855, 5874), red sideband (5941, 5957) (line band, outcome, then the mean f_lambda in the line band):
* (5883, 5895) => 0.3 Angstrom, 19.5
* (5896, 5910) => 0.1 Angstrom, 19.7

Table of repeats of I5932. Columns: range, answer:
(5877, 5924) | 19.4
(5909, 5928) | 19.2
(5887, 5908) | 19.9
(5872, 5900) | 19.9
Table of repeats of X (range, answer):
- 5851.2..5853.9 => 19.5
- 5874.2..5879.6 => 20.3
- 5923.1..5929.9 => 19.9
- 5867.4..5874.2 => 20.3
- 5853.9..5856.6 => 21.2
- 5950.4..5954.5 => 19.4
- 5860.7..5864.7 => 20.5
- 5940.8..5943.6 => 18.6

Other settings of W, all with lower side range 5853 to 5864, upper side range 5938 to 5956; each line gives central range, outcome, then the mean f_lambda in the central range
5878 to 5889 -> 0.5 Angstrom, 19.2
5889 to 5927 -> 0.6 Angstrom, 19.4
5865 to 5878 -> 0.1 Angstrom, 20.2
